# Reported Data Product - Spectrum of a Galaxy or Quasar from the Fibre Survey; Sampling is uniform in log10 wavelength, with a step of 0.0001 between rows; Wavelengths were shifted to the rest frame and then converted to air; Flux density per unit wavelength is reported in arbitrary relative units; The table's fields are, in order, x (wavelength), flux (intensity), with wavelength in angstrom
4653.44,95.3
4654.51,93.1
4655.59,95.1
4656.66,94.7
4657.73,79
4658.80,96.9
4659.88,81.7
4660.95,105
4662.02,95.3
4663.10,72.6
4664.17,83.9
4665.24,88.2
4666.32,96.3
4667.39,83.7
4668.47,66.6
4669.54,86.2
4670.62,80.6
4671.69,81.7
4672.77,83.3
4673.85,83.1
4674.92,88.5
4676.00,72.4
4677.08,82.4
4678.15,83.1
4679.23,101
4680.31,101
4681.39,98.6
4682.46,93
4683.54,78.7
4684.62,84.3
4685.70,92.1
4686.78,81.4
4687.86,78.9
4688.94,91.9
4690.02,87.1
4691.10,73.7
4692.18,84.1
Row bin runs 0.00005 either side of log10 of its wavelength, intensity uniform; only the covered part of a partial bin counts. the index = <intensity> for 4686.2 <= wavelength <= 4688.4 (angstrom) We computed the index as 80.3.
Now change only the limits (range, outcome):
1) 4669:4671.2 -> 83.5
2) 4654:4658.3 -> 90.5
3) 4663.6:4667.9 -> 88.1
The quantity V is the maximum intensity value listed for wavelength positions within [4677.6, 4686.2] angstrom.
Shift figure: 101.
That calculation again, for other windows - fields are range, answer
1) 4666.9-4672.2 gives 86.2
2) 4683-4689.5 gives 92.1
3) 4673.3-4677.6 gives 88.5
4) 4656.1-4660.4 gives 96.9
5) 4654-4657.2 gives 95.1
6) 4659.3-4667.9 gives 105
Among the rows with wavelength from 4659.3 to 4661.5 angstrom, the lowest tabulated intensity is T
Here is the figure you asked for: 81.7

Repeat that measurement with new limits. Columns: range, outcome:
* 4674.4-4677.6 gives 72.4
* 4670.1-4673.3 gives 80.6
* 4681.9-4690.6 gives 78.7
